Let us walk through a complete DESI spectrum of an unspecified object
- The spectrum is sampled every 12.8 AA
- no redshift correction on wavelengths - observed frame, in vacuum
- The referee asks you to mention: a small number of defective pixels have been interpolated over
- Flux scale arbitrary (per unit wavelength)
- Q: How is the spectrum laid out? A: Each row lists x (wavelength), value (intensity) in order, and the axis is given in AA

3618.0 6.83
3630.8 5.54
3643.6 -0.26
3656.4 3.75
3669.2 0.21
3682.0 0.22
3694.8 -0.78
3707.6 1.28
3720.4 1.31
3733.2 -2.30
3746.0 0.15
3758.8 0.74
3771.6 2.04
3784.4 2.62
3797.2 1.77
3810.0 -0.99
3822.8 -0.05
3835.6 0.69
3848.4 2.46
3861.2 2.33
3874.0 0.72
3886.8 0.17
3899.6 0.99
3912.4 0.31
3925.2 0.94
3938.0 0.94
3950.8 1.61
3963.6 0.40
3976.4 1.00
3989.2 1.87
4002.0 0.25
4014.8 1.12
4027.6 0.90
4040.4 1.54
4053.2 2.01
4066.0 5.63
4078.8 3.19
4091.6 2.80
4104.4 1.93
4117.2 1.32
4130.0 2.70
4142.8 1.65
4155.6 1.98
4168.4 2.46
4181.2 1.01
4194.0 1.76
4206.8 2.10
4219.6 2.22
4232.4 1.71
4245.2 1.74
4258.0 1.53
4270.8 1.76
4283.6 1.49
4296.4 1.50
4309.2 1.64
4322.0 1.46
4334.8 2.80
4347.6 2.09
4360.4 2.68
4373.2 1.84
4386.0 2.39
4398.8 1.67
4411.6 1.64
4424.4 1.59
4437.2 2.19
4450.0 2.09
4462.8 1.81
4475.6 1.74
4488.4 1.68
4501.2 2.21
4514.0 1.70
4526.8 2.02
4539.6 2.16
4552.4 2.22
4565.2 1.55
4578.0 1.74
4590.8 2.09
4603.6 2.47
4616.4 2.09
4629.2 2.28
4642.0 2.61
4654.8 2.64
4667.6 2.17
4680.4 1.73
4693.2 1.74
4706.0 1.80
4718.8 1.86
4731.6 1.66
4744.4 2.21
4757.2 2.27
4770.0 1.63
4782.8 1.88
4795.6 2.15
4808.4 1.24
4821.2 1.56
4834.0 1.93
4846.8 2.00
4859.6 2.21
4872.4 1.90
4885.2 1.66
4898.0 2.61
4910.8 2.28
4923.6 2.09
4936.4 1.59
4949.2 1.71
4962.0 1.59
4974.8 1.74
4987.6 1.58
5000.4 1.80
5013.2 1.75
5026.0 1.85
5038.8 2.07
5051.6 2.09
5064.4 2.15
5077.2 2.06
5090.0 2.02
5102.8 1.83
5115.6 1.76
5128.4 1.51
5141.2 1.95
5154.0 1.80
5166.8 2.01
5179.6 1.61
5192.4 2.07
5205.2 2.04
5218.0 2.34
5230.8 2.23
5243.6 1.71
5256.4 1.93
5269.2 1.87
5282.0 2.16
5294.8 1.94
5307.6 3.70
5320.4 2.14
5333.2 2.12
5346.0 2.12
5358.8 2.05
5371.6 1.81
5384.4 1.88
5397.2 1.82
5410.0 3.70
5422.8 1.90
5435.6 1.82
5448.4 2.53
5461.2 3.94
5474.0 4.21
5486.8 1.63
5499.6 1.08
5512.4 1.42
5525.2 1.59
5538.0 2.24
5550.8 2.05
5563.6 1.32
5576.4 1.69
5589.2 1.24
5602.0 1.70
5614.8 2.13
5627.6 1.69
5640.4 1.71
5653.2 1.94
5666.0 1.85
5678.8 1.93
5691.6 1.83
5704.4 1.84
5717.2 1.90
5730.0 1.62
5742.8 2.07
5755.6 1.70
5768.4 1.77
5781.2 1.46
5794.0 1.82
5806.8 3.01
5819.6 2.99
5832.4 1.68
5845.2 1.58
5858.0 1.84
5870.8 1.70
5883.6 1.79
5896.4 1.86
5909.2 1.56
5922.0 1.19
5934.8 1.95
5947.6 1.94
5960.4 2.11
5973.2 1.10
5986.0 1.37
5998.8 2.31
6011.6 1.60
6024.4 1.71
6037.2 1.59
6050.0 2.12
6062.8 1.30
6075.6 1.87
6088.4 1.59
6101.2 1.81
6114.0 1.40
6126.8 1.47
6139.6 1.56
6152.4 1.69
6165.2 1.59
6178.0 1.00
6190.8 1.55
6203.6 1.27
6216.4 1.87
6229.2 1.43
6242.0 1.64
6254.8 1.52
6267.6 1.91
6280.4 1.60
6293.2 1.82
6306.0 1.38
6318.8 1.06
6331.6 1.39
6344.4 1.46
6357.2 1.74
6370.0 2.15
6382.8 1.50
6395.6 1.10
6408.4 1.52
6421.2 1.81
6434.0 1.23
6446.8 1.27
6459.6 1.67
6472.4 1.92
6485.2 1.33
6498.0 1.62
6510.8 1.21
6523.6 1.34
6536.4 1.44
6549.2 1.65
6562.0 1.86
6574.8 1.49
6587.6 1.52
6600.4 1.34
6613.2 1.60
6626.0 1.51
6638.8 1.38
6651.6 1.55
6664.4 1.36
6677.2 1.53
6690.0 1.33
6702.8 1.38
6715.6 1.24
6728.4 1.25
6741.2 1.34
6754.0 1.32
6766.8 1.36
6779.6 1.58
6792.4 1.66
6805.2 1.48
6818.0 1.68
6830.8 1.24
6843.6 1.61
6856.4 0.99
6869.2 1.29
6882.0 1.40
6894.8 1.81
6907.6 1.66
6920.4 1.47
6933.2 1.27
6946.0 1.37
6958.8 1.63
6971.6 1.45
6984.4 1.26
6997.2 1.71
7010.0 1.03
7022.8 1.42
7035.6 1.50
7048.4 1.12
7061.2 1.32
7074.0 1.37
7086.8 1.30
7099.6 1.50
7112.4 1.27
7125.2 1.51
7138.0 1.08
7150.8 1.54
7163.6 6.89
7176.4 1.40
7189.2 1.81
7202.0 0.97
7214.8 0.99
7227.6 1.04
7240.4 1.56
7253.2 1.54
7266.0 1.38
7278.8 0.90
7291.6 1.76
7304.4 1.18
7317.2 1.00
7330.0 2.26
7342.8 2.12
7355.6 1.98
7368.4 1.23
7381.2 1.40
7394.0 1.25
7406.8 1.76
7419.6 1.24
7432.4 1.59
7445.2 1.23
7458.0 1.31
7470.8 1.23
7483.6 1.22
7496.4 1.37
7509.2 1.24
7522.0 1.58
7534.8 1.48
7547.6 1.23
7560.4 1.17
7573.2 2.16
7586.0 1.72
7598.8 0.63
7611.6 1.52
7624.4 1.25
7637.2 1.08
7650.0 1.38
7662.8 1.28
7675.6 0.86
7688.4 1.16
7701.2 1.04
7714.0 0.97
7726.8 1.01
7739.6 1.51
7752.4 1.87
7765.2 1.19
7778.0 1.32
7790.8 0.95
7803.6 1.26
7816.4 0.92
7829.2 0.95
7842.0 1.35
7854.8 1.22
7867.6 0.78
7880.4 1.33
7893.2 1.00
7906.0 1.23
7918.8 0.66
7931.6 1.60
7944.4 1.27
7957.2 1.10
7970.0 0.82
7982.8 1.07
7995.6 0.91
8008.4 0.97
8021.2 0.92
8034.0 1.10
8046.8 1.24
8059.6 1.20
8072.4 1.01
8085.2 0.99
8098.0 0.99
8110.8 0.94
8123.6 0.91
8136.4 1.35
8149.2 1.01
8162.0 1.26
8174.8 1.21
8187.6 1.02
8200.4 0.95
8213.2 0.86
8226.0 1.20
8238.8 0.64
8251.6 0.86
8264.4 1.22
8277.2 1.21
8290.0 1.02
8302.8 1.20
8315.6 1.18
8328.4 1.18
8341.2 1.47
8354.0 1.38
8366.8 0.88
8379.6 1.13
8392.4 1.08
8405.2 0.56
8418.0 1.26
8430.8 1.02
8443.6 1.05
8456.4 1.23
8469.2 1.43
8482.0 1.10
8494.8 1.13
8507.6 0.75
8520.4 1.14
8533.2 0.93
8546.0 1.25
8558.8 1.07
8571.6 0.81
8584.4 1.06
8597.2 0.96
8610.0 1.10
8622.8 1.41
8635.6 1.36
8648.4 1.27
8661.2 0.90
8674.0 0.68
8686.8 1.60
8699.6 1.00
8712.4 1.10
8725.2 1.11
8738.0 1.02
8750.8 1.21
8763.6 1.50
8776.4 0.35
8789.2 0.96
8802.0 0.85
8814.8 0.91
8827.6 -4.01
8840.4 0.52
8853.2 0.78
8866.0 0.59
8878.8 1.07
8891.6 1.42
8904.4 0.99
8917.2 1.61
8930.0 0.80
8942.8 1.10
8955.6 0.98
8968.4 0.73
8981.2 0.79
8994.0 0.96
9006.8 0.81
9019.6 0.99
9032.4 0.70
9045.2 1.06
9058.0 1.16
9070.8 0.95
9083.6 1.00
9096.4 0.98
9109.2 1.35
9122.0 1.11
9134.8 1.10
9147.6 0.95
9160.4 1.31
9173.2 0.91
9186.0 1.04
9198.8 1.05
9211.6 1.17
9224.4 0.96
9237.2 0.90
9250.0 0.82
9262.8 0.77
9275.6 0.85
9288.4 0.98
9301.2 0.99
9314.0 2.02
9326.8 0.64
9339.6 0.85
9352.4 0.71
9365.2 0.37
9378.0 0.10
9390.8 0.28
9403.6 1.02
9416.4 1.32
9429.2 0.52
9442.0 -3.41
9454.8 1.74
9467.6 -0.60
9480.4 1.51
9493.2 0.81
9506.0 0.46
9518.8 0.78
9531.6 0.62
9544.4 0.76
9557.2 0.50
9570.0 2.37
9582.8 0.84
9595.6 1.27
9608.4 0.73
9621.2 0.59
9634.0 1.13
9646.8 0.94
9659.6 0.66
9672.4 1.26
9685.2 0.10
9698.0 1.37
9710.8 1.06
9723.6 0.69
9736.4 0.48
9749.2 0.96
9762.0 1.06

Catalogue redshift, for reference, 0.092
